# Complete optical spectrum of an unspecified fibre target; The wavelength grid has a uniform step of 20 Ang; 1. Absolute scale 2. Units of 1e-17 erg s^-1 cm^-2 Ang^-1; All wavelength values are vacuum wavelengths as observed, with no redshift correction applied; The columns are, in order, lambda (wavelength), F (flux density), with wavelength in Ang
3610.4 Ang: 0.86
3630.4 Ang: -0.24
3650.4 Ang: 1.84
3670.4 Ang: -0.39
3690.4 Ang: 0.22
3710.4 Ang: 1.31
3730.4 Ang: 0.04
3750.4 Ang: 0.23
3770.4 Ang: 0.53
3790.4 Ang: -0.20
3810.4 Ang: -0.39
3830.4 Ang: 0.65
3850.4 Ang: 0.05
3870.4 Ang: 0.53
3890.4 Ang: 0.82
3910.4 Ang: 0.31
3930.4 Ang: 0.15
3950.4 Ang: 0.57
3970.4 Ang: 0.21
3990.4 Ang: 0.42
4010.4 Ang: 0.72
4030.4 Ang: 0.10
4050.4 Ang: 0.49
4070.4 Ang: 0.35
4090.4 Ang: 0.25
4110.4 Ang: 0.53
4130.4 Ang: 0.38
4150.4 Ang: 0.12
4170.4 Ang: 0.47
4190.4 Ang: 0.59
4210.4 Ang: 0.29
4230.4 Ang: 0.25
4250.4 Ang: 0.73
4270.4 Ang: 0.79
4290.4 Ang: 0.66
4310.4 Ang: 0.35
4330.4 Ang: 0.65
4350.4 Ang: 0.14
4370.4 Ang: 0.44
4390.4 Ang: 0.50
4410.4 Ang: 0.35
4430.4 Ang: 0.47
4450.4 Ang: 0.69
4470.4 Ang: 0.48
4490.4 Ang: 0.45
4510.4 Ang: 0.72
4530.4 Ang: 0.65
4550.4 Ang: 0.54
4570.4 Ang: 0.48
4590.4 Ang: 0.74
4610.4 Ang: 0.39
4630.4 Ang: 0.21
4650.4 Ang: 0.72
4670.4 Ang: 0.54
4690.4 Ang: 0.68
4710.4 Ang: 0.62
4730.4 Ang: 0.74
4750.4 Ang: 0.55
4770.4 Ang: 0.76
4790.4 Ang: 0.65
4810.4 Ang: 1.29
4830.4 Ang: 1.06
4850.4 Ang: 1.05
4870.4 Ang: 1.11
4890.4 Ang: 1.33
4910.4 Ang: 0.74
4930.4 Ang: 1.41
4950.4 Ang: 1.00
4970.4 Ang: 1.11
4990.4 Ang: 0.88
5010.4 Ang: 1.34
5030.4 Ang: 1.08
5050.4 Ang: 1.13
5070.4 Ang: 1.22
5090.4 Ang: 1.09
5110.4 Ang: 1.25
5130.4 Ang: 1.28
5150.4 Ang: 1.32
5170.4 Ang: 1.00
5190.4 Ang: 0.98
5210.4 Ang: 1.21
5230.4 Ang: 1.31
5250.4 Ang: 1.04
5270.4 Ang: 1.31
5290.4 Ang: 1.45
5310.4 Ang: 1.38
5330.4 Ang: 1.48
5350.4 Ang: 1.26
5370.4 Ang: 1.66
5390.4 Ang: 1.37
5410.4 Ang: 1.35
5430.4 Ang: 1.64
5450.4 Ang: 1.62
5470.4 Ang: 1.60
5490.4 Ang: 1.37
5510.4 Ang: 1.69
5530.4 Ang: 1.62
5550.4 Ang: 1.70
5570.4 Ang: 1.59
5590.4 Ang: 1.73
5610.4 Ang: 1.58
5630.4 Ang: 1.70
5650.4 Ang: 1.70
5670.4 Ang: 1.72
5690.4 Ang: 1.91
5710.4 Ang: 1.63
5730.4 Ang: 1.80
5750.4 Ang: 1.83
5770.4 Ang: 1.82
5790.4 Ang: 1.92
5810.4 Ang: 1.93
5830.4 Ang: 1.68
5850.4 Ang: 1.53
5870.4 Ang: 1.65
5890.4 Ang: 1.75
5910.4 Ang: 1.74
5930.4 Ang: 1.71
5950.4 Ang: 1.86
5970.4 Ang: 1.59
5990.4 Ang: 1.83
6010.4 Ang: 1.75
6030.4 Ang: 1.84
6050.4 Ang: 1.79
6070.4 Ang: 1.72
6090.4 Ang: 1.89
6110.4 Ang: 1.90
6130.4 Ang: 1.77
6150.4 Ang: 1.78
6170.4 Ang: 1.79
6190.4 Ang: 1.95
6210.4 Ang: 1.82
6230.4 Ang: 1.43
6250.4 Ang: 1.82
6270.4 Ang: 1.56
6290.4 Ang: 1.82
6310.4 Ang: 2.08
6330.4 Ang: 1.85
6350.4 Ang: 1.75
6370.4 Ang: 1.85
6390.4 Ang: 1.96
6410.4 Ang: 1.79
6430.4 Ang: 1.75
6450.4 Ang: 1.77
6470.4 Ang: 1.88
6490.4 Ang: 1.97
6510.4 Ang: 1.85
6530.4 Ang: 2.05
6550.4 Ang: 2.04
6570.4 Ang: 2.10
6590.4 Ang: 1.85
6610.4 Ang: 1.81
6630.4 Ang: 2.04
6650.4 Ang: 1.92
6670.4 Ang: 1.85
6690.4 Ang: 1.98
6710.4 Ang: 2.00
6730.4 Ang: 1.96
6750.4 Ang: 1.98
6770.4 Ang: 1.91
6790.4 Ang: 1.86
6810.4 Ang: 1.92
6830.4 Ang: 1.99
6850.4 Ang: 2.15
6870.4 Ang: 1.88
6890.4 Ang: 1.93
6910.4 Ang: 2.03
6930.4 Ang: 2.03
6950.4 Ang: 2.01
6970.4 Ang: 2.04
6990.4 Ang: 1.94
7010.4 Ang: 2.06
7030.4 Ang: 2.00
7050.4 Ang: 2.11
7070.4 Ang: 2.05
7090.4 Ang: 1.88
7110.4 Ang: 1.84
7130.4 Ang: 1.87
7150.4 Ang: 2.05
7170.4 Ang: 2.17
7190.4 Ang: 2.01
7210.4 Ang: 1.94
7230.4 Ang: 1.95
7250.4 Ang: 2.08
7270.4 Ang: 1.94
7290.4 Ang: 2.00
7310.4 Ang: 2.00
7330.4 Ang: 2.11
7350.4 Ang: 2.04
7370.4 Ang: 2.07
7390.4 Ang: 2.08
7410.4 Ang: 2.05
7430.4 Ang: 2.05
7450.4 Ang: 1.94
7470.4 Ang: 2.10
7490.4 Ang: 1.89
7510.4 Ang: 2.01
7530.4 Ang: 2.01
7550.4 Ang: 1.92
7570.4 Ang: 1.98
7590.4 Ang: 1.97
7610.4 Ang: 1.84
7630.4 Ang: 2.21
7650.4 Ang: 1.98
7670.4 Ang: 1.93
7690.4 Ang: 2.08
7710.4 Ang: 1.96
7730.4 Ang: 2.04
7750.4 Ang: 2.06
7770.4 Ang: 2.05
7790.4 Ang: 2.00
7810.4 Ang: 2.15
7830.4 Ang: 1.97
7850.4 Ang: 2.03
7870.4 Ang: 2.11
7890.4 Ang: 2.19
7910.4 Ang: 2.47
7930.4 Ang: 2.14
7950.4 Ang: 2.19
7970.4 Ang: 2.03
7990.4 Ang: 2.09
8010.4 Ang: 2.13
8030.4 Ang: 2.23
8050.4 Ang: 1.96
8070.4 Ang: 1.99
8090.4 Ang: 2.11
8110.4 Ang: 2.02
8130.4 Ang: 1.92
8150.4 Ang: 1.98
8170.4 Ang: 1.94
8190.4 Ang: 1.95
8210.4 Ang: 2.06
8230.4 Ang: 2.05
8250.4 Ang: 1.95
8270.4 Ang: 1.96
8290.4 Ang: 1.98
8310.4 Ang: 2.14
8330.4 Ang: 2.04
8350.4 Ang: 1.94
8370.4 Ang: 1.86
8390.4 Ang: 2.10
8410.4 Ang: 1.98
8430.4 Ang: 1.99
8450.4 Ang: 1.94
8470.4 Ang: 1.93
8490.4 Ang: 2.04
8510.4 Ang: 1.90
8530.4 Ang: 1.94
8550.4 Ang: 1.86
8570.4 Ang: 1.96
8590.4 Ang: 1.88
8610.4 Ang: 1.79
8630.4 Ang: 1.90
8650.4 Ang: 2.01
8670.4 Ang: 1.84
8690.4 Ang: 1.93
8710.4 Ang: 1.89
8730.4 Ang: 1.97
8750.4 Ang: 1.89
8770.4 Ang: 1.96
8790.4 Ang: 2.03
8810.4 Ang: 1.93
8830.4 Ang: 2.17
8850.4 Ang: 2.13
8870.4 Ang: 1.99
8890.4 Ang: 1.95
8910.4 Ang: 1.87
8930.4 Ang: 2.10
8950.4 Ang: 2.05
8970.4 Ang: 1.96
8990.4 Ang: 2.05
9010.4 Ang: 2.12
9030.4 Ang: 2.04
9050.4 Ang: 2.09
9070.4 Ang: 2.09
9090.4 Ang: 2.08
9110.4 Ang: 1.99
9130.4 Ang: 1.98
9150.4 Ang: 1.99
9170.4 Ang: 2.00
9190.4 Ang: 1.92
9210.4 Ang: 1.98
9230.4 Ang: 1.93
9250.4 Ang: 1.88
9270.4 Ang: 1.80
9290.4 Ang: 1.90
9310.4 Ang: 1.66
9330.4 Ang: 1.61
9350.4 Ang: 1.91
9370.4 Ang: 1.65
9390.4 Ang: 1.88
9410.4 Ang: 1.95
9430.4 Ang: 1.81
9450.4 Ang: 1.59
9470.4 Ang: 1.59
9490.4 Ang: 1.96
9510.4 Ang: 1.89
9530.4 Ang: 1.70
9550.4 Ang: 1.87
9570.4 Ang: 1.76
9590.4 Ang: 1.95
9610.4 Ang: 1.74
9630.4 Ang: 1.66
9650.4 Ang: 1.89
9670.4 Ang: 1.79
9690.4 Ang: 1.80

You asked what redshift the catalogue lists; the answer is 0.206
